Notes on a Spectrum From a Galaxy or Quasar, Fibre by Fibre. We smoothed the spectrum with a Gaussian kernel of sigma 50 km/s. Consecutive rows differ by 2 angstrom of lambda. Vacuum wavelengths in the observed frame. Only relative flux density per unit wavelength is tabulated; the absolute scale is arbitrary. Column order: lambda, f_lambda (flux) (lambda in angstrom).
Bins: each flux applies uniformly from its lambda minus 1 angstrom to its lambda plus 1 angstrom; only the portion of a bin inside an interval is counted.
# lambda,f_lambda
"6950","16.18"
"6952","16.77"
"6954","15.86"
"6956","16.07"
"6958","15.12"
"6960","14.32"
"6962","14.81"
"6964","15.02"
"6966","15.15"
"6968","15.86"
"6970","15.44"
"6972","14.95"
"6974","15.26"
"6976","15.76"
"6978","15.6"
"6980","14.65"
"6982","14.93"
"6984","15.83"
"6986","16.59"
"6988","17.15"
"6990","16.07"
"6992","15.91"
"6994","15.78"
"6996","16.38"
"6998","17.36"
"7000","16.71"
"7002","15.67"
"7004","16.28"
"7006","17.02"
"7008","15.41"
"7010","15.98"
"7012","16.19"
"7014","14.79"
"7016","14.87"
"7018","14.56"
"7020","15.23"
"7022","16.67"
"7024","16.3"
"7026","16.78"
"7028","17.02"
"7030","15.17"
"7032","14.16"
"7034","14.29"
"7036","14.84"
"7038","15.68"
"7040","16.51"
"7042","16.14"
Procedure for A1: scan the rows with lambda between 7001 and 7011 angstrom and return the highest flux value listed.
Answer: 17.02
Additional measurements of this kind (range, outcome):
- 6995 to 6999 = 17.36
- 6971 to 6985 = 15.83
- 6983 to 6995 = 17.15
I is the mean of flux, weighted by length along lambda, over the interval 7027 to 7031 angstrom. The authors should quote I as 16.1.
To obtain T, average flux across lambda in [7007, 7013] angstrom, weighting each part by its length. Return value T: 15.9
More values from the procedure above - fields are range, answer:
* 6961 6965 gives 14.9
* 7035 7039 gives 15.3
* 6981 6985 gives 15.4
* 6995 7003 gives 16.5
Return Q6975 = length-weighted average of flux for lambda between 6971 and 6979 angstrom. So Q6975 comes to 15.4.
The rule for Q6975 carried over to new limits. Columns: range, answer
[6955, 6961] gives 15.2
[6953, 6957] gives 16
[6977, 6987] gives 15.5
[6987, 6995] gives 16.2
